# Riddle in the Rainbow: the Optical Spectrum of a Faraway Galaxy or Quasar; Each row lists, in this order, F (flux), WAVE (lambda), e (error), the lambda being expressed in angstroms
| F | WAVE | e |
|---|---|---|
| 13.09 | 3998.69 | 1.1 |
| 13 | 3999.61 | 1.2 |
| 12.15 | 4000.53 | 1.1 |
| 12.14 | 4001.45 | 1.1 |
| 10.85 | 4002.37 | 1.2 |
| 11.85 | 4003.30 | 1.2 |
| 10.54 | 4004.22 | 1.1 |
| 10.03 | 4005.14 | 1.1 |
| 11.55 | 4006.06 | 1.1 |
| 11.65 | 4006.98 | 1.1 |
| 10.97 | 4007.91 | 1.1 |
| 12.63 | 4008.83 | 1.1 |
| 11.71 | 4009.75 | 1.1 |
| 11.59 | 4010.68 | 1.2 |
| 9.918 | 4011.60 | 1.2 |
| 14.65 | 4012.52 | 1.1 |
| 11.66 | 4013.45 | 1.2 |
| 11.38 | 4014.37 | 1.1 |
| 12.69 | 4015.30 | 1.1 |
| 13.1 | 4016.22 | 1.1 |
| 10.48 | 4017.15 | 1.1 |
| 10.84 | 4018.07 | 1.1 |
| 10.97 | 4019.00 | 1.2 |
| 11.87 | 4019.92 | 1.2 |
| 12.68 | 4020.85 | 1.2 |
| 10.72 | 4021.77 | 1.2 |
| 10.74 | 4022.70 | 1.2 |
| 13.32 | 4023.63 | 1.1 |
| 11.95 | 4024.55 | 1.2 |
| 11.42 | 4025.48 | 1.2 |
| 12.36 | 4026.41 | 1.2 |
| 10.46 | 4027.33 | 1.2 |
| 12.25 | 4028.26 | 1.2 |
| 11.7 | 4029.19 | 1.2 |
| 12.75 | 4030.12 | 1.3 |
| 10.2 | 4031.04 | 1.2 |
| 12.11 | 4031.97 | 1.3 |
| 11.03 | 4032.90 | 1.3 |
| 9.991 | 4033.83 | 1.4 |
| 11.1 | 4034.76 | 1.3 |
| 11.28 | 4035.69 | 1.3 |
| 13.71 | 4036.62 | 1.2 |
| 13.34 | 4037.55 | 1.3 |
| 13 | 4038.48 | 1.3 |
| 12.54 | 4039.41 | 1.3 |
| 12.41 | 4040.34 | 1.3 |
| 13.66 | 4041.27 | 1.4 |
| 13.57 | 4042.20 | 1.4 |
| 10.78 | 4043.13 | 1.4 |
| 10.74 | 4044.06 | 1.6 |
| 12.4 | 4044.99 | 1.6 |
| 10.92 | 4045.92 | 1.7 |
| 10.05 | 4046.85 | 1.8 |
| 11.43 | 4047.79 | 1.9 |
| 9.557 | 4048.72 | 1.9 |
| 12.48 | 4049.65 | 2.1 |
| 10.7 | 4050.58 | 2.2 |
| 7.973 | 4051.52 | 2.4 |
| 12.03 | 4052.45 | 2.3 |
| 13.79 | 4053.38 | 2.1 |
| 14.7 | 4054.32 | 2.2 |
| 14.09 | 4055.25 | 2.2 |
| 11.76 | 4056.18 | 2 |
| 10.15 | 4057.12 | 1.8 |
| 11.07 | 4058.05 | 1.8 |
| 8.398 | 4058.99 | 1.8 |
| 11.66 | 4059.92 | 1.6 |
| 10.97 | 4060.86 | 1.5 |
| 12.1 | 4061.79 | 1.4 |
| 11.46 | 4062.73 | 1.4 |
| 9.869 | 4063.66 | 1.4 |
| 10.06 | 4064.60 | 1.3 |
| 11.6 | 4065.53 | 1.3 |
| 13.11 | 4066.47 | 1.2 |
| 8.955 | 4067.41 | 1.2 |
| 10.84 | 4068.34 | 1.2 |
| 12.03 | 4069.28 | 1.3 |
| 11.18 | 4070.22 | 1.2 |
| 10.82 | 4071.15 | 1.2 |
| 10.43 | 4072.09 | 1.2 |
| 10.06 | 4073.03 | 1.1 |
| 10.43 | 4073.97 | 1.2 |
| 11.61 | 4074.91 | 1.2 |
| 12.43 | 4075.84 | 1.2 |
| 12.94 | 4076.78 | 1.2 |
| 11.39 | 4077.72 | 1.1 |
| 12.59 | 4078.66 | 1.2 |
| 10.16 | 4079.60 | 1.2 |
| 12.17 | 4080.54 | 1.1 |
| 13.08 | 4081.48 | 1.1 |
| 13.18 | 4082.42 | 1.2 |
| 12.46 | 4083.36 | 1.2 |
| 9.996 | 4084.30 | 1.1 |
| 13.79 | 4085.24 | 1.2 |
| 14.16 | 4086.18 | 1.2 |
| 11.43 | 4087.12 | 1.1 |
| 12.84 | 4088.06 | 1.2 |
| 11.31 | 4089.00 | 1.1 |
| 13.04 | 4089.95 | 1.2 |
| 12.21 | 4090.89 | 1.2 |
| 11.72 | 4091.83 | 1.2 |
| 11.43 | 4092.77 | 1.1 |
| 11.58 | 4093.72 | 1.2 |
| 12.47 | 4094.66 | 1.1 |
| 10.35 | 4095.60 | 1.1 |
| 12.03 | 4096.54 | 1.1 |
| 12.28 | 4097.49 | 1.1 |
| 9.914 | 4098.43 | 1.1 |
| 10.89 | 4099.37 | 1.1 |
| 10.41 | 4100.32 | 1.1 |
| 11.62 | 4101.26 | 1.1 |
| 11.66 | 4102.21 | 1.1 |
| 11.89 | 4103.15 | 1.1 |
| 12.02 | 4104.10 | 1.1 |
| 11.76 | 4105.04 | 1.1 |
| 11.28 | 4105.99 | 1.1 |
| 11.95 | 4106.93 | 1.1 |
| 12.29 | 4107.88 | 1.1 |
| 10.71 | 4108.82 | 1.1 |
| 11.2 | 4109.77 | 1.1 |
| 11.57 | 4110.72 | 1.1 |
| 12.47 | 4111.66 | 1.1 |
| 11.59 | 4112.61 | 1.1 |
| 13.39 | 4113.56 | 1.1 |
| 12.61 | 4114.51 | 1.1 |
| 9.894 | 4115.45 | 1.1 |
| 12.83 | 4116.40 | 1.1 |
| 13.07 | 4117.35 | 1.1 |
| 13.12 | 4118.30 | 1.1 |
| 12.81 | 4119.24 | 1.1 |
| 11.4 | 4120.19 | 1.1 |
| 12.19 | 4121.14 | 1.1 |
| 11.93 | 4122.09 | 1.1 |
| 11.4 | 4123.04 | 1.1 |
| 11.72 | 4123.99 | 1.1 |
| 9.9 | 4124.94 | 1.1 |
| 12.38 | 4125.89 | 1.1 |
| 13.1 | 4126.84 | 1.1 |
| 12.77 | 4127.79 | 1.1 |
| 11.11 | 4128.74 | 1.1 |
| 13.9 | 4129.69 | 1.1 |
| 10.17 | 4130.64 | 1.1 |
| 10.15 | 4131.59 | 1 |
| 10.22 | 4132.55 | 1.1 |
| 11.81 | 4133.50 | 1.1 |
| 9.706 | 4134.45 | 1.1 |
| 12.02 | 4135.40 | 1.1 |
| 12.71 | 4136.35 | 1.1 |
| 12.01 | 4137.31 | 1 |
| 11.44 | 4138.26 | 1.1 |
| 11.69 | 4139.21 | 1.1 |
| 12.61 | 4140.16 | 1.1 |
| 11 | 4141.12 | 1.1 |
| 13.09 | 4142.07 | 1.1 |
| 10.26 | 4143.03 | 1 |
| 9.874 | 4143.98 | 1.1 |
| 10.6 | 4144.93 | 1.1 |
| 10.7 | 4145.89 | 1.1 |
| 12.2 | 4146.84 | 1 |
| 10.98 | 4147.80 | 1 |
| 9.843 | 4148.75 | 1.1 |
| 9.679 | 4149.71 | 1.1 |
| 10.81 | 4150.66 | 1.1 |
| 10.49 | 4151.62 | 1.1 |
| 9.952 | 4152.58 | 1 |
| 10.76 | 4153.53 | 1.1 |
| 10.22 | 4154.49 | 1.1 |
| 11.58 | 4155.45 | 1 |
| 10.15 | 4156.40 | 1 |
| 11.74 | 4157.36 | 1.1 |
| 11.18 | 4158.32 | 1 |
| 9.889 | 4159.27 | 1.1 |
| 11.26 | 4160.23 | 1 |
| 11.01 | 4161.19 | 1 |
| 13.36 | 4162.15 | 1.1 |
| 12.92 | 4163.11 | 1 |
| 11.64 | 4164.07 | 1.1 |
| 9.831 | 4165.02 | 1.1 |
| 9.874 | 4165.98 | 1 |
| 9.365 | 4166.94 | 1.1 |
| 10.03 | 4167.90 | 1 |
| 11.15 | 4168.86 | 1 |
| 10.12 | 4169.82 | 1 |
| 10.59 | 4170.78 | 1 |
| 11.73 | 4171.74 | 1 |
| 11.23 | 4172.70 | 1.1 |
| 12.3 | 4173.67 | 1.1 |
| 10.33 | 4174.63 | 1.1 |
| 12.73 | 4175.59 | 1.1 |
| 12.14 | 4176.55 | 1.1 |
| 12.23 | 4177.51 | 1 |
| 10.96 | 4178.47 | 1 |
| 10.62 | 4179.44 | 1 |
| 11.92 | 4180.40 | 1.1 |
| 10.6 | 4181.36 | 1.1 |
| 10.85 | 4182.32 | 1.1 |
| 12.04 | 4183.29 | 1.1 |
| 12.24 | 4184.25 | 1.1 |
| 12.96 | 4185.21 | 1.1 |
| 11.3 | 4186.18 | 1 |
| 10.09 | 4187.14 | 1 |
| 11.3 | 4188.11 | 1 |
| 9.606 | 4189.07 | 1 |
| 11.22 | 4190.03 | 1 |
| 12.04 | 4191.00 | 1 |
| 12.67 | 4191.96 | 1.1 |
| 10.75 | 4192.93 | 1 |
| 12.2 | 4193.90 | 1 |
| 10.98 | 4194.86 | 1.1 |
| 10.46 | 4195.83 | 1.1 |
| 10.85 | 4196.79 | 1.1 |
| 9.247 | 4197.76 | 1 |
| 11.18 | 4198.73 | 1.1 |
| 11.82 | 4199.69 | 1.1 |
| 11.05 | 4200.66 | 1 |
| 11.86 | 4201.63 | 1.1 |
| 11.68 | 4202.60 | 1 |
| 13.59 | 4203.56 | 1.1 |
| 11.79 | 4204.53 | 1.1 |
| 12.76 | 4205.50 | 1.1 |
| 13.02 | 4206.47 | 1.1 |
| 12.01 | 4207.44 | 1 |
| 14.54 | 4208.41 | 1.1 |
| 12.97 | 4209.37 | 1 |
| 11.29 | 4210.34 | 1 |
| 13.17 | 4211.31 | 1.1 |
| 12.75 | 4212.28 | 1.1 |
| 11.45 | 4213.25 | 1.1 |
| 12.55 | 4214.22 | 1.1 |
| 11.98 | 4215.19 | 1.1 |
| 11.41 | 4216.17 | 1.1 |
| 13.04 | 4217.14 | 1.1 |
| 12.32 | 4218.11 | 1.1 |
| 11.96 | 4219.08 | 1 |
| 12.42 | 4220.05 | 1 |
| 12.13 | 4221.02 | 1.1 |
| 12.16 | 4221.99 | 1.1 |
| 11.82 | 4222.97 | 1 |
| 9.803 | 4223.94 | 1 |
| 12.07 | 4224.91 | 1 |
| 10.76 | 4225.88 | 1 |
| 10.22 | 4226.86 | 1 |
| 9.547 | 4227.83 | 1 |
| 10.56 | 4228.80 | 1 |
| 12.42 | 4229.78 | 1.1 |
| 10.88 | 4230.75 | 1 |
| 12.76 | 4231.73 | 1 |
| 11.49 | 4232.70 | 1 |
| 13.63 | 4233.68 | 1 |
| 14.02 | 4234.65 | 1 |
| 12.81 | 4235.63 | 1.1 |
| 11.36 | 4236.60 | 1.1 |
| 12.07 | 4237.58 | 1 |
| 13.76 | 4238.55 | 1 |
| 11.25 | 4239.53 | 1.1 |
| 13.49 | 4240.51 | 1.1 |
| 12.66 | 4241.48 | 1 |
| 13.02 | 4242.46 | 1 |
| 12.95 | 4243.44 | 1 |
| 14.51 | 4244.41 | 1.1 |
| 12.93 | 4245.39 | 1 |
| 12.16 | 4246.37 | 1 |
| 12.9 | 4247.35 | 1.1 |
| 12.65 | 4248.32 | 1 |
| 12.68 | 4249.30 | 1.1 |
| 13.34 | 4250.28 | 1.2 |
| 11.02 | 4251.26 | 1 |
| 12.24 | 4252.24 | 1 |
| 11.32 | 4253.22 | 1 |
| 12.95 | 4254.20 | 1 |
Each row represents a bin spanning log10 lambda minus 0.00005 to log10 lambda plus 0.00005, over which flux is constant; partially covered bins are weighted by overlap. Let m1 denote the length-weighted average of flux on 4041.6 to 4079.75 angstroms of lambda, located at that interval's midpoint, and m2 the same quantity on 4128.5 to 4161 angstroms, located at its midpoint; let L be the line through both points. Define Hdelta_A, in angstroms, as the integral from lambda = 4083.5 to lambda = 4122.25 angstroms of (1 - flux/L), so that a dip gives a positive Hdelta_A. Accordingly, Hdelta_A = -2.4 angstroms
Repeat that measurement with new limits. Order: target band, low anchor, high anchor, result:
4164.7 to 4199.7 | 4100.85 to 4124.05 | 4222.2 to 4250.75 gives 2.83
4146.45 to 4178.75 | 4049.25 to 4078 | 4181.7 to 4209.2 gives 1.59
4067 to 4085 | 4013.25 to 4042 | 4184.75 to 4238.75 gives 0.63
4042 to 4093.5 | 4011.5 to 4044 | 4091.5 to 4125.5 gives 1.10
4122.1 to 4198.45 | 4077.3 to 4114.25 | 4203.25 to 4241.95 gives 5.14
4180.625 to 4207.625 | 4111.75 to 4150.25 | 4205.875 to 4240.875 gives 1.00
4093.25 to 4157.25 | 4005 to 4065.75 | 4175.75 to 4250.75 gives 1.79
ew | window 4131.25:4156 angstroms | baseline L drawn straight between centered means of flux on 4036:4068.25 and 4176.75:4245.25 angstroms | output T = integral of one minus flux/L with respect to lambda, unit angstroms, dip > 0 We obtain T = 1.59 angstroms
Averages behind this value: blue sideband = 11.6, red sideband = 11.9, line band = 11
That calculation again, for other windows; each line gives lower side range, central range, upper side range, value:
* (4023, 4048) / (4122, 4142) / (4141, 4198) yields -0.6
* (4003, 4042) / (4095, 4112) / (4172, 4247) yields 0.5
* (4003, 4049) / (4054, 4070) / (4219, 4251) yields 0.6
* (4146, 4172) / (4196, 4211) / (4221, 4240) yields -0.7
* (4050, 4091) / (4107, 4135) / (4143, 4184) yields -1.2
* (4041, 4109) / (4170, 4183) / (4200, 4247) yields 0.7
